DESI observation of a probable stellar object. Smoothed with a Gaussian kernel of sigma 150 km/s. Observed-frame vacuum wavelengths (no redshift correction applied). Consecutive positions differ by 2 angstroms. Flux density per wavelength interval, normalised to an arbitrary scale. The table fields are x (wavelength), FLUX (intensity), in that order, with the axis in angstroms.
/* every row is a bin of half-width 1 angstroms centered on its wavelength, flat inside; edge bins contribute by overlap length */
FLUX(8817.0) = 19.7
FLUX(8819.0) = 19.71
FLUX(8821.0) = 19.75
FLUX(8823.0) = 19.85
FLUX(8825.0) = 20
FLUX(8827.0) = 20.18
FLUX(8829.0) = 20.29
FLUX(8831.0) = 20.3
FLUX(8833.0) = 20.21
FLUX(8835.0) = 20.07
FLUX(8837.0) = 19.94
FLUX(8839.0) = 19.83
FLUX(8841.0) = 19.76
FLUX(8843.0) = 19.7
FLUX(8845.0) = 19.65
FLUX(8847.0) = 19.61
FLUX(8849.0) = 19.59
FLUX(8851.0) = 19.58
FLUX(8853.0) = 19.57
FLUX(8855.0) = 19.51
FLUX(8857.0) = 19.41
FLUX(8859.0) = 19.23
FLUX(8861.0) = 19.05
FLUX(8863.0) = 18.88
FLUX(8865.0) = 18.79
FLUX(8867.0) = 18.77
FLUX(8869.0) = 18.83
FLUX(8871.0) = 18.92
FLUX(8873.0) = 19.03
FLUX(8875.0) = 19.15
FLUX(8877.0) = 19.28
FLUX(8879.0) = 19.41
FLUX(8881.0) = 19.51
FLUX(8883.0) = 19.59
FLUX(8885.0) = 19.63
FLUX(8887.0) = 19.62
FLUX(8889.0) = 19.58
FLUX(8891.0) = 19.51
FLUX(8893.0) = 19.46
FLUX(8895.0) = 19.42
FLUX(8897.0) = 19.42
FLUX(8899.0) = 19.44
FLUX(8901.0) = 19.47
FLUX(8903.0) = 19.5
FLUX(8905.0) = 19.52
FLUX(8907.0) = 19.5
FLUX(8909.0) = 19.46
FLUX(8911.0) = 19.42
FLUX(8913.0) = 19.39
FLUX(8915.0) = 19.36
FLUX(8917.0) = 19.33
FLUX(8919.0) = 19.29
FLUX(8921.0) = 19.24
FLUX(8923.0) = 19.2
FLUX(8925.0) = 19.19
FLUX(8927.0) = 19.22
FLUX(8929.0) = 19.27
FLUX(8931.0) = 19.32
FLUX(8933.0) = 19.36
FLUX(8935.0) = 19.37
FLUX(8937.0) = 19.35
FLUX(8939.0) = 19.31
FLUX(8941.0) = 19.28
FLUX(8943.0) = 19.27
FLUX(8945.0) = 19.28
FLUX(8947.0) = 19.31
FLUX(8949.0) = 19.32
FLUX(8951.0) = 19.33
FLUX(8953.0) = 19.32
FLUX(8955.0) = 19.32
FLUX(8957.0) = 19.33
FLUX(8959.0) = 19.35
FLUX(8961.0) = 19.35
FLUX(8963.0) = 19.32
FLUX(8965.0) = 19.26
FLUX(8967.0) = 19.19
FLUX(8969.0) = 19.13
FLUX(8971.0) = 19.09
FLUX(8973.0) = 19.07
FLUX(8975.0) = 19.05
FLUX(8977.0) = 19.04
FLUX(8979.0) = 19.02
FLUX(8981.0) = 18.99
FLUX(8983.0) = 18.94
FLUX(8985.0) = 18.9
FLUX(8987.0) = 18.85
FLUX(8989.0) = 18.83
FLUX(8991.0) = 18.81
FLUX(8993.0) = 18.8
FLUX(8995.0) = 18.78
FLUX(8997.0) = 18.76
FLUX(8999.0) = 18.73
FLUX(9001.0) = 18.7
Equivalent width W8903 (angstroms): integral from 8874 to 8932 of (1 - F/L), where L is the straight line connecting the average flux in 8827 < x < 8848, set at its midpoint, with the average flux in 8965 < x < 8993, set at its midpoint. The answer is 0.3 angstroms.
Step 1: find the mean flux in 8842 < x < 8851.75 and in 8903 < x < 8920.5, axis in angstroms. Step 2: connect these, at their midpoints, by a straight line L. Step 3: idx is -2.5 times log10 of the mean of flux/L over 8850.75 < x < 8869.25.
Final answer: 0.024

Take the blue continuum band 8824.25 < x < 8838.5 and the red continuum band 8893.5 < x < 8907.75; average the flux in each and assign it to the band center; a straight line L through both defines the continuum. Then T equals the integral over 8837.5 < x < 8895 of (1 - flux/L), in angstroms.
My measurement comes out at 1.2 angstroms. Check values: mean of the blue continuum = 20.1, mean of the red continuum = 19.5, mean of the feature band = 19.4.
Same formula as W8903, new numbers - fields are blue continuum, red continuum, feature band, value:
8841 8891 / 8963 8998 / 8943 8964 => -0.3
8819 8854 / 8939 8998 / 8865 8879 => 0.5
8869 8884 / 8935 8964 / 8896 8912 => -0.2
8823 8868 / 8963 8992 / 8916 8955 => -0.2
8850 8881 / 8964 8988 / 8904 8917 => -0.2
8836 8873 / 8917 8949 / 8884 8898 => -0.1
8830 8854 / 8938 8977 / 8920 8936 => 0.1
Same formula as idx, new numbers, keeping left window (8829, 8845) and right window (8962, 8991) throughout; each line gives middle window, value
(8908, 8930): 0.01 mag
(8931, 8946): 0.00 mag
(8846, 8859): 0.02 mag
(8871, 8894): 0.01 mag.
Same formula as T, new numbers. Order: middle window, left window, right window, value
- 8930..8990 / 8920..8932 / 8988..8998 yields -0.6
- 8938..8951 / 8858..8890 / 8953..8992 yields -0.1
